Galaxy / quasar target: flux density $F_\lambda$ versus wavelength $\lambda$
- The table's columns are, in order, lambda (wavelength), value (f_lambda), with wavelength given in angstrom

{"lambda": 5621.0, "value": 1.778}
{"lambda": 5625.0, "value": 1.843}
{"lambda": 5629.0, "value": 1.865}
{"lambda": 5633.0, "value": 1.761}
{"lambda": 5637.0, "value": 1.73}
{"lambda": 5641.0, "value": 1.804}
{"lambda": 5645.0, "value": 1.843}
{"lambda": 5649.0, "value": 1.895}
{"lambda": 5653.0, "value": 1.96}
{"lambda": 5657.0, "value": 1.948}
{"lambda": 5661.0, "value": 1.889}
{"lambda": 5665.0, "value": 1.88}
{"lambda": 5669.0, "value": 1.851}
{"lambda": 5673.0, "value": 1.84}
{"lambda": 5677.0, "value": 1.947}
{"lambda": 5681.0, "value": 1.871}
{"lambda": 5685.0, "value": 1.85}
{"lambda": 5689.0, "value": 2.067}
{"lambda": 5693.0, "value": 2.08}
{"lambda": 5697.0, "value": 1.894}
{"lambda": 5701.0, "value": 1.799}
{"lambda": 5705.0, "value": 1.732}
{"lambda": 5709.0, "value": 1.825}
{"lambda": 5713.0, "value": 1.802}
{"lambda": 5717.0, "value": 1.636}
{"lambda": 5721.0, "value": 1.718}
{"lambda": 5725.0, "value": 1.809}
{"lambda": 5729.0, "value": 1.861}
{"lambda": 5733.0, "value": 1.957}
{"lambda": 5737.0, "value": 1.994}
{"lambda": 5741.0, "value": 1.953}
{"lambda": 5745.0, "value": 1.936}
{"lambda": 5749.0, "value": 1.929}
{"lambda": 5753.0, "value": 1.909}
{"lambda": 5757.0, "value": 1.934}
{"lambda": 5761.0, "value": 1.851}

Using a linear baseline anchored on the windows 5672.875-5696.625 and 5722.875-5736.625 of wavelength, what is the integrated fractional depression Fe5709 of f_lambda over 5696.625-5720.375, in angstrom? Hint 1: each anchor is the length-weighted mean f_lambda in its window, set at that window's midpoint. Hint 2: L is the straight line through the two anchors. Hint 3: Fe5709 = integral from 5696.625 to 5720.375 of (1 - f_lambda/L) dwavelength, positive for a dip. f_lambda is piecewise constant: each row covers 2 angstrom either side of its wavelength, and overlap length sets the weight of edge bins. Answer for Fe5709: 1.8 angstrom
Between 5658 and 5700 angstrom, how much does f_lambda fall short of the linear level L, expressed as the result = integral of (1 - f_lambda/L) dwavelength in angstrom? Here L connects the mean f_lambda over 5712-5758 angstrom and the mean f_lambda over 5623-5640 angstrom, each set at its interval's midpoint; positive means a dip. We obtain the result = -1.9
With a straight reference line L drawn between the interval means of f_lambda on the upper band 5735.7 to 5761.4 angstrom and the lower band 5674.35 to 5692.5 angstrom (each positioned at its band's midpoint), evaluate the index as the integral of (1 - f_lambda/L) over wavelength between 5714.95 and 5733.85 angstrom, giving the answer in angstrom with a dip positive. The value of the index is 1.5 angstrom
